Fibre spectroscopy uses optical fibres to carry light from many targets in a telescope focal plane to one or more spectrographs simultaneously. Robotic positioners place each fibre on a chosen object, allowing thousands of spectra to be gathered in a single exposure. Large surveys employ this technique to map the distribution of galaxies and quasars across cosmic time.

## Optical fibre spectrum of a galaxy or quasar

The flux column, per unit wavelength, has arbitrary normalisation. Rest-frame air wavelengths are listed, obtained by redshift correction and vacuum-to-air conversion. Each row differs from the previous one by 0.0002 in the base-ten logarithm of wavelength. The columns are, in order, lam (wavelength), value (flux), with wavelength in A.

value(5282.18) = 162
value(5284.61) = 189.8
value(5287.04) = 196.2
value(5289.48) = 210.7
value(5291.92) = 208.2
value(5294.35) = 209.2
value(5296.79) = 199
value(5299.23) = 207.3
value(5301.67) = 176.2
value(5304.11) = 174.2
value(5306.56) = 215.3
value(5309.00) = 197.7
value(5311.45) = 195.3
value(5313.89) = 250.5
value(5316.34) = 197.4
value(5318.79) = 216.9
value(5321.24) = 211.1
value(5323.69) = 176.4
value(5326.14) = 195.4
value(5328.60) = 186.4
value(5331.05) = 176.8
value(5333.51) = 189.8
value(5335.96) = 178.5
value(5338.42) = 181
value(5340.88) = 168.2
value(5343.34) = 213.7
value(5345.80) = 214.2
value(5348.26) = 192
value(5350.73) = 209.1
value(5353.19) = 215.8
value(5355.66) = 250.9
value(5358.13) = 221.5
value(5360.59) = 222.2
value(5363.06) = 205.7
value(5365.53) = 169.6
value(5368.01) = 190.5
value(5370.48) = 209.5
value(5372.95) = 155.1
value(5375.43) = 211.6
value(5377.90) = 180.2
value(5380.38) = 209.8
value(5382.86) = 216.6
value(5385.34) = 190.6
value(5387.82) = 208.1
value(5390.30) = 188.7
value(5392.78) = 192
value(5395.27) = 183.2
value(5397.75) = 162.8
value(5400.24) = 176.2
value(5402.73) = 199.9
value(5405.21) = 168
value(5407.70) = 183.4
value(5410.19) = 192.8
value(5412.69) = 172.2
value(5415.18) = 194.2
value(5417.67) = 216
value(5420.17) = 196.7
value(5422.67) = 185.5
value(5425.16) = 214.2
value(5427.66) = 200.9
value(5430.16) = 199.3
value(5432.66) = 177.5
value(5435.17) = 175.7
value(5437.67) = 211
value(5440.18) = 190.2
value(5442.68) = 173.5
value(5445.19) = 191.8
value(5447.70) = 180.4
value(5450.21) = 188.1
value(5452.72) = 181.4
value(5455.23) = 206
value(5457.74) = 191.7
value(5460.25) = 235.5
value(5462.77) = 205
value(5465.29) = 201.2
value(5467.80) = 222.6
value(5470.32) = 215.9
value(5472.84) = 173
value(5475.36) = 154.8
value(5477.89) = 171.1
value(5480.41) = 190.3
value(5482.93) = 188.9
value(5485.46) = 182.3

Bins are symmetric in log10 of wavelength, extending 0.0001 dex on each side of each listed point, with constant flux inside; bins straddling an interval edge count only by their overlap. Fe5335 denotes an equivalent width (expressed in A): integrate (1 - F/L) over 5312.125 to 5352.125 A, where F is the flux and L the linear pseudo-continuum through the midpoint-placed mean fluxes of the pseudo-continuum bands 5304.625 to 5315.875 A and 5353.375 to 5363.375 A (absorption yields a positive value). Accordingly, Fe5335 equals 3.71 A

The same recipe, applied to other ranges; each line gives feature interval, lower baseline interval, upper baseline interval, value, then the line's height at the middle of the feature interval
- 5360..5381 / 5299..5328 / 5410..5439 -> 0.42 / 198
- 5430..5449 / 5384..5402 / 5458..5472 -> 1.57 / 204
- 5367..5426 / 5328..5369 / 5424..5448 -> 1.14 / 195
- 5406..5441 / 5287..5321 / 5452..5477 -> 1.20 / 200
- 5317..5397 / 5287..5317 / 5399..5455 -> -0.14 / 197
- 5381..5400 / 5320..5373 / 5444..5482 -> 0.48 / 196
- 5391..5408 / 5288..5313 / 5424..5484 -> 1.28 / 196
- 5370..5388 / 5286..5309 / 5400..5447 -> -0.26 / 194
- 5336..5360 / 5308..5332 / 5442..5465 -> -0.82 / 200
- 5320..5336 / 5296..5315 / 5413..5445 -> 0.95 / 200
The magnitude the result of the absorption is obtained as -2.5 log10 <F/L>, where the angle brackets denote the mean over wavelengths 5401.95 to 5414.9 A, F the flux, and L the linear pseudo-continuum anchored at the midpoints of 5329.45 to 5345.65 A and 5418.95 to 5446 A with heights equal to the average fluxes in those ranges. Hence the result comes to 0.04 mag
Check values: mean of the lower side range 187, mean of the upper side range 192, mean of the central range 184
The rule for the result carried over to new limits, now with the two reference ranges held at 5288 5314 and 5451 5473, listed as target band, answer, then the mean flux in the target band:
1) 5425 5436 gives 0.07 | 192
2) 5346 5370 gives -0.03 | 209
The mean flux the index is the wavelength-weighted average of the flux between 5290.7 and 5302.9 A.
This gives 200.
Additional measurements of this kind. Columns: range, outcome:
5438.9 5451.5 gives 185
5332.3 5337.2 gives 184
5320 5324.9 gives 194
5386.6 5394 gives 196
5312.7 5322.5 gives 219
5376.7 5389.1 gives 201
